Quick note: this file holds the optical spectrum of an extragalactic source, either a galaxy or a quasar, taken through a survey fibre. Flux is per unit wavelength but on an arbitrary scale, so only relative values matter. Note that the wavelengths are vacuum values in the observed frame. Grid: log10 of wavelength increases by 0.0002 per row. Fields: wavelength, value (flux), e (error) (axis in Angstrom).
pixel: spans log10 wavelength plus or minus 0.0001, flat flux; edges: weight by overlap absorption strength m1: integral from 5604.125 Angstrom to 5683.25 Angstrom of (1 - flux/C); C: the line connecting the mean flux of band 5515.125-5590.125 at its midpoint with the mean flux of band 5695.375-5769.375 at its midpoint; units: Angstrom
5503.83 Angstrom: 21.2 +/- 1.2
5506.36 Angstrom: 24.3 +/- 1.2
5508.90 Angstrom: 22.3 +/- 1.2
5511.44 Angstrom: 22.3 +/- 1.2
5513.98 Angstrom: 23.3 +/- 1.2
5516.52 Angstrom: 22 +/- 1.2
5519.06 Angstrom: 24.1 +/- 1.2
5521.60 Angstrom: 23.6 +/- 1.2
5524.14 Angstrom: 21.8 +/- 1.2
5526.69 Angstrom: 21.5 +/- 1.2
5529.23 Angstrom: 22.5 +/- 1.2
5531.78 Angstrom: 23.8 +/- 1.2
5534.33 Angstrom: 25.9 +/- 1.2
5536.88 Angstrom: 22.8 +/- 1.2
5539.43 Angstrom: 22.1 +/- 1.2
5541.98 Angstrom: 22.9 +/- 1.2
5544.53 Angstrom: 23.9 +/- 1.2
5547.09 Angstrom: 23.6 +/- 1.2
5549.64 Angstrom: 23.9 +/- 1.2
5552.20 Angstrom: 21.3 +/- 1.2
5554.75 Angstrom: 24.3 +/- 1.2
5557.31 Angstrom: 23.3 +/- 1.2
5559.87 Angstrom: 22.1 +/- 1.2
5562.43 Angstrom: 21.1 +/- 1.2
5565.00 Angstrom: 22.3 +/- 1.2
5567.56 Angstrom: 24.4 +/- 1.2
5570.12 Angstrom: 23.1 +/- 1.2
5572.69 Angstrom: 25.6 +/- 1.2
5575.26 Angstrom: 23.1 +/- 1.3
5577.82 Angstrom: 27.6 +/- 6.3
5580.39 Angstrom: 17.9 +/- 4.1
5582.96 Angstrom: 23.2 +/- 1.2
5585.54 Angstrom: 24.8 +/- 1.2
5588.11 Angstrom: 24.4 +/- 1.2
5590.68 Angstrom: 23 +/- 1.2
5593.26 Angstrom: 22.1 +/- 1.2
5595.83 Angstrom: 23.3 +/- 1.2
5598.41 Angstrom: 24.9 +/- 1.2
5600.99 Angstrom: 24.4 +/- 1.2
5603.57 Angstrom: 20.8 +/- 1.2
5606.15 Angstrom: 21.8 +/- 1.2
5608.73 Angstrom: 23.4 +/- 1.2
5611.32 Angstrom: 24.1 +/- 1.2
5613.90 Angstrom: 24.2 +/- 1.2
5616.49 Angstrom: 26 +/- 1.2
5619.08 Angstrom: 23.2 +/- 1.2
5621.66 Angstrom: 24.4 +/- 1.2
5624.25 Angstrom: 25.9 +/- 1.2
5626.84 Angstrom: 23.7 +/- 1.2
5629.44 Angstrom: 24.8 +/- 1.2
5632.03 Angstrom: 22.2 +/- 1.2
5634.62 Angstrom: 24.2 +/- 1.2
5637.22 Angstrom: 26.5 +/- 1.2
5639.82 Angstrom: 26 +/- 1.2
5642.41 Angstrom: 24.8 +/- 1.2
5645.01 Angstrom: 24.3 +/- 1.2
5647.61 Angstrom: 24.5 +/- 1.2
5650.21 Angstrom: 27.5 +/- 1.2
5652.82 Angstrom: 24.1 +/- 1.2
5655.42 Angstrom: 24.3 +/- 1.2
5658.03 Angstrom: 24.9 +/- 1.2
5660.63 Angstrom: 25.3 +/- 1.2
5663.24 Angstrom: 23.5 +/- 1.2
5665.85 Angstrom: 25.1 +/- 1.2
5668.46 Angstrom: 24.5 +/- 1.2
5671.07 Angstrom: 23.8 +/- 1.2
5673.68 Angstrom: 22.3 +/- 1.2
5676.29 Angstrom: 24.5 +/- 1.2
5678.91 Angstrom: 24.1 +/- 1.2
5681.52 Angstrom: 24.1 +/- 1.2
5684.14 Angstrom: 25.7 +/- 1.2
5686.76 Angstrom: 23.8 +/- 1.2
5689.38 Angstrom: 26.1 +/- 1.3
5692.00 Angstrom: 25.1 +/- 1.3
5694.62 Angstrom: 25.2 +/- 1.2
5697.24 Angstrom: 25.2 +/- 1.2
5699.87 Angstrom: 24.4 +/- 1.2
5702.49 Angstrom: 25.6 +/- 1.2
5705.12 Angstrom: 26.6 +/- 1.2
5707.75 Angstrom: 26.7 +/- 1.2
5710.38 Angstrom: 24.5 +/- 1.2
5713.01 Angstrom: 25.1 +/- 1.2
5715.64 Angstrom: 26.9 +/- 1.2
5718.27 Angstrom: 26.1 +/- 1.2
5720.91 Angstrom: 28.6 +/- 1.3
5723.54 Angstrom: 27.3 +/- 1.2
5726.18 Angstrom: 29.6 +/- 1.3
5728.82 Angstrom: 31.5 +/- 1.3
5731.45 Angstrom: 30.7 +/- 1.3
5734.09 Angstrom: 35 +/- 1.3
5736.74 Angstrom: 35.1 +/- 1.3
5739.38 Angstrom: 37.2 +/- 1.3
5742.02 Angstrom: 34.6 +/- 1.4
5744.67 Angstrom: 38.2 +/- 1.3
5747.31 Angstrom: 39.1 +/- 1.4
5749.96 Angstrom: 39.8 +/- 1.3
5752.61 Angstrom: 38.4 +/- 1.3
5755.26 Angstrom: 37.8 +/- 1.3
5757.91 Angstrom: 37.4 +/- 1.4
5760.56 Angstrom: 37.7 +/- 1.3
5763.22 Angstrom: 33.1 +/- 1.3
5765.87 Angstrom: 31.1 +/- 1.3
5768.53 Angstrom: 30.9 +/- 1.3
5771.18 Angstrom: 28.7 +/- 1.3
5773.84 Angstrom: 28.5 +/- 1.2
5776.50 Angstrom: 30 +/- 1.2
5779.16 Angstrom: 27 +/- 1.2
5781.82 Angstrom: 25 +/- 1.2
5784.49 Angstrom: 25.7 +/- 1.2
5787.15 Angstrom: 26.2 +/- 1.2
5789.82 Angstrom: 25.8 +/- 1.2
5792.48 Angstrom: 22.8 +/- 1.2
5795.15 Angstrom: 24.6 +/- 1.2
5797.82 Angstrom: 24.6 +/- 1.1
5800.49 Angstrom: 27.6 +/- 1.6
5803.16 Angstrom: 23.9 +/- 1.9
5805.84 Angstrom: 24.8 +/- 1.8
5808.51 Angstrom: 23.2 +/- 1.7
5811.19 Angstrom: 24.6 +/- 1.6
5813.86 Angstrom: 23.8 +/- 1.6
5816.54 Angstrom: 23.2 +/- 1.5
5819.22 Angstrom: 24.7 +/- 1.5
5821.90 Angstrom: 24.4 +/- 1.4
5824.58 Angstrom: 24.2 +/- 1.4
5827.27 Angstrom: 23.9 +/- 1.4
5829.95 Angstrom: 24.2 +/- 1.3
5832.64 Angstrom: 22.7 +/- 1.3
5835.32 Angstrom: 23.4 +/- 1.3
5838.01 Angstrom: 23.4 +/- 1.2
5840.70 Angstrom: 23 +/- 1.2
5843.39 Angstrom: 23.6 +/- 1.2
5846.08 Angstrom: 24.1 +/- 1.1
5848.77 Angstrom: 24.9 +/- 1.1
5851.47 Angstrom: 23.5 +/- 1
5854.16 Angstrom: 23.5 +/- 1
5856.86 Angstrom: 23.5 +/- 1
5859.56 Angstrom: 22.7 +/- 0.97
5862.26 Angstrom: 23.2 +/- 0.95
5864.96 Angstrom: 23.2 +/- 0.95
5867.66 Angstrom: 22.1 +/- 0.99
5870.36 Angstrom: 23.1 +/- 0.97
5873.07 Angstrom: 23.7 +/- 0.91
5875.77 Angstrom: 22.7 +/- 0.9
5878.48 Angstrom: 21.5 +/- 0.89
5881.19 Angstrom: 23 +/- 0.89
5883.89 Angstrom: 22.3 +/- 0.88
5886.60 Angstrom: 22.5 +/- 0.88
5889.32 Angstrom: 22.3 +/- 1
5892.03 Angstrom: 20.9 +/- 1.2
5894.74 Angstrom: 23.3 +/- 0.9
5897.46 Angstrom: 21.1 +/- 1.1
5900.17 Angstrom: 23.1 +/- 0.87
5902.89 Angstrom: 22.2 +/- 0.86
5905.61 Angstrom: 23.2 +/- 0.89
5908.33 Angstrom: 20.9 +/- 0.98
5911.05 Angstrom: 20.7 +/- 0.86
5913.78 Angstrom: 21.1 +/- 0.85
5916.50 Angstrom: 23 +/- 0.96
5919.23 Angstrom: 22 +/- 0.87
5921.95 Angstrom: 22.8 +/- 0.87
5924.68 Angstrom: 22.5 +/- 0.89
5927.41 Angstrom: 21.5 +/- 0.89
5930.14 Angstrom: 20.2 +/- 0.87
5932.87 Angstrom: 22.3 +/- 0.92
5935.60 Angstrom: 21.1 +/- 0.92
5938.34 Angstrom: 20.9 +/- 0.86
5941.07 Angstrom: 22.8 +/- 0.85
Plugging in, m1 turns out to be 8.7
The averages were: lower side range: 23.2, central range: 24.4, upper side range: 31.5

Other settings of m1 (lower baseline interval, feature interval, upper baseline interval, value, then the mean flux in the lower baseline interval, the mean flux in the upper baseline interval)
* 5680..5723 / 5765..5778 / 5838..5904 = -2.8 Angstrom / 25.6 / 22.9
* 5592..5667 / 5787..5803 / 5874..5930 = -1.5 Angstrom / 24.3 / 22.1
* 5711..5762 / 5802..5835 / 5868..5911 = 4.2 Angstrom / 33.4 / 22.3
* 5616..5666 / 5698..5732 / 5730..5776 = 4.7 Angstrom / 24.7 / 34.8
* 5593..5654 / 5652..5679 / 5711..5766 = 3.2 Angstrom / 24.3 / 33.3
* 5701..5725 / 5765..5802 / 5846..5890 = -3.1 Angstrom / 26.4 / 23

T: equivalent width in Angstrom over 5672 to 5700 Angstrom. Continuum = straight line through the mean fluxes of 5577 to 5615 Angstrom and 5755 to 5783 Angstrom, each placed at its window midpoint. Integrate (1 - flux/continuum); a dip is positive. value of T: 2.95 Angstrom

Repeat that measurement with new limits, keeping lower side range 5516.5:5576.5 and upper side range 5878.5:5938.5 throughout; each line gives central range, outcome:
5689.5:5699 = -1.1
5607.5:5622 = -0.8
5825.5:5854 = -1.9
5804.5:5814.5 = -0.8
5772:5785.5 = -3.0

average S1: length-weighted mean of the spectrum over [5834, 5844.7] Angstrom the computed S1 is 23.3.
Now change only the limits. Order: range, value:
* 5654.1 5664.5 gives 24.5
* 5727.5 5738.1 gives 33.1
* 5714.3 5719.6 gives 26.5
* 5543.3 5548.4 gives 23.7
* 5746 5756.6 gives 38.8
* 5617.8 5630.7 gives 24.4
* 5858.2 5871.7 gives 22.9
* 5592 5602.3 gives 23.7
